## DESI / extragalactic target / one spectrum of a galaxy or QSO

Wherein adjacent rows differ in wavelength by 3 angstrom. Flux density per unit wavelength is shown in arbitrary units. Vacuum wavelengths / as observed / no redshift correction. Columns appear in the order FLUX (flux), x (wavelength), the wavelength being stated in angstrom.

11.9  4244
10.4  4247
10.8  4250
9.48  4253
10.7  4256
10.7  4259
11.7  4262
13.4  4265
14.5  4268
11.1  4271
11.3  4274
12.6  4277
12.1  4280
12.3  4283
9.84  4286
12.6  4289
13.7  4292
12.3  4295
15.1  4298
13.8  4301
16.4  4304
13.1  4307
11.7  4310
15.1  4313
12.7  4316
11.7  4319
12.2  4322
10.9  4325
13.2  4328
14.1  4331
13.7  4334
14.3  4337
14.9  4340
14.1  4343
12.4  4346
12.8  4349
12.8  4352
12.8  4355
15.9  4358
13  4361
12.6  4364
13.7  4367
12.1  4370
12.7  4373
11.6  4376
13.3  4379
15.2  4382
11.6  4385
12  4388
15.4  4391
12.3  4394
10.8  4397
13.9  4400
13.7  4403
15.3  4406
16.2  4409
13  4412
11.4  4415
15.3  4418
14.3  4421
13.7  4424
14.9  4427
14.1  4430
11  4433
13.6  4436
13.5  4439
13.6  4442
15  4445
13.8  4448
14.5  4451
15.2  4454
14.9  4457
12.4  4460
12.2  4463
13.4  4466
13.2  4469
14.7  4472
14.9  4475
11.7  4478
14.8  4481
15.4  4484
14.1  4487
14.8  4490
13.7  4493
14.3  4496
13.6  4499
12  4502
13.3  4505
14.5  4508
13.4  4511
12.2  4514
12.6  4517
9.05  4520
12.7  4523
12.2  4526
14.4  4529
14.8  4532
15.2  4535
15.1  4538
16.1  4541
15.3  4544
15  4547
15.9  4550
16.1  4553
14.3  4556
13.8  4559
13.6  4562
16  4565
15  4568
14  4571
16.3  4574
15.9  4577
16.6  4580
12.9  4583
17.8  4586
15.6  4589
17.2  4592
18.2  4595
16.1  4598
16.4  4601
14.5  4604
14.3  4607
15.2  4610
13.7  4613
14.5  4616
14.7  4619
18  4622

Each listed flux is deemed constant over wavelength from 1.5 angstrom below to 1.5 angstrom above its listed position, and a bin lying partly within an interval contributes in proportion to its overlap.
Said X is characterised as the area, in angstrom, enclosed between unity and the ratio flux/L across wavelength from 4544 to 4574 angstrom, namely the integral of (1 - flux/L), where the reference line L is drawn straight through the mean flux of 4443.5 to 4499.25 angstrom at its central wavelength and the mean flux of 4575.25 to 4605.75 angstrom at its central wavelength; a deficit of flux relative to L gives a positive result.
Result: 1.17 angstrom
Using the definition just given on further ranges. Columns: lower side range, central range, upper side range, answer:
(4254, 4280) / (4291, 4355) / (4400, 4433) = -3.21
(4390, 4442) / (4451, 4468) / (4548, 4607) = 0.57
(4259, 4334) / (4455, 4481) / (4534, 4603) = 1.80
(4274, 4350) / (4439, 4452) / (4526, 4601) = 0.17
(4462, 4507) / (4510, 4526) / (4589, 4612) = 2.69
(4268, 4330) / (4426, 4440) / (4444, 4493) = 0.41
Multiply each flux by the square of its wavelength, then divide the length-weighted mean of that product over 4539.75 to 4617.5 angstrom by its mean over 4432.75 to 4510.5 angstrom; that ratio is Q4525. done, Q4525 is 1.17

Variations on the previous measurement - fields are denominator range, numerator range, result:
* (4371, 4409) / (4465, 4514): 1.09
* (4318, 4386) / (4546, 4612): 1.30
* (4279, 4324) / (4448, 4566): 1.18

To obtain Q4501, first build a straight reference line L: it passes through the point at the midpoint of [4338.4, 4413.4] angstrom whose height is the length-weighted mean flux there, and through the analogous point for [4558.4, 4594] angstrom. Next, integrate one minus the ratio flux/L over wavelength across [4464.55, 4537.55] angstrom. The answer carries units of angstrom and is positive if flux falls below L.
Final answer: 5.53 angstrom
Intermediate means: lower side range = 13.4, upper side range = 15.5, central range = 13.6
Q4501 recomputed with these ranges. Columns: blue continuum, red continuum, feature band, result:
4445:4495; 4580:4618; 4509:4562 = 2.9 angstrom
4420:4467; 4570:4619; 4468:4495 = 0.1 angstrom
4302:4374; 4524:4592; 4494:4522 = 3.6 angstrom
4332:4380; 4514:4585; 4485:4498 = -0.1 angstrom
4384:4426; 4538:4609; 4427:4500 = 1.8 angstrom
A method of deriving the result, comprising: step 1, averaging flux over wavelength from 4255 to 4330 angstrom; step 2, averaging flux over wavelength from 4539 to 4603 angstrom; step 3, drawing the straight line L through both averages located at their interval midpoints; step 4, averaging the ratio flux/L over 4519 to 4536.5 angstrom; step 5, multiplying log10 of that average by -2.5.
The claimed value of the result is 0.15 mag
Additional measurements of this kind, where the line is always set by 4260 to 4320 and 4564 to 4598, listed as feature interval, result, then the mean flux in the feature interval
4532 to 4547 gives 0.01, 15.3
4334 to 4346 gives -0.06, 14.1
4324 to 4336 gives 0.01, 13.1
